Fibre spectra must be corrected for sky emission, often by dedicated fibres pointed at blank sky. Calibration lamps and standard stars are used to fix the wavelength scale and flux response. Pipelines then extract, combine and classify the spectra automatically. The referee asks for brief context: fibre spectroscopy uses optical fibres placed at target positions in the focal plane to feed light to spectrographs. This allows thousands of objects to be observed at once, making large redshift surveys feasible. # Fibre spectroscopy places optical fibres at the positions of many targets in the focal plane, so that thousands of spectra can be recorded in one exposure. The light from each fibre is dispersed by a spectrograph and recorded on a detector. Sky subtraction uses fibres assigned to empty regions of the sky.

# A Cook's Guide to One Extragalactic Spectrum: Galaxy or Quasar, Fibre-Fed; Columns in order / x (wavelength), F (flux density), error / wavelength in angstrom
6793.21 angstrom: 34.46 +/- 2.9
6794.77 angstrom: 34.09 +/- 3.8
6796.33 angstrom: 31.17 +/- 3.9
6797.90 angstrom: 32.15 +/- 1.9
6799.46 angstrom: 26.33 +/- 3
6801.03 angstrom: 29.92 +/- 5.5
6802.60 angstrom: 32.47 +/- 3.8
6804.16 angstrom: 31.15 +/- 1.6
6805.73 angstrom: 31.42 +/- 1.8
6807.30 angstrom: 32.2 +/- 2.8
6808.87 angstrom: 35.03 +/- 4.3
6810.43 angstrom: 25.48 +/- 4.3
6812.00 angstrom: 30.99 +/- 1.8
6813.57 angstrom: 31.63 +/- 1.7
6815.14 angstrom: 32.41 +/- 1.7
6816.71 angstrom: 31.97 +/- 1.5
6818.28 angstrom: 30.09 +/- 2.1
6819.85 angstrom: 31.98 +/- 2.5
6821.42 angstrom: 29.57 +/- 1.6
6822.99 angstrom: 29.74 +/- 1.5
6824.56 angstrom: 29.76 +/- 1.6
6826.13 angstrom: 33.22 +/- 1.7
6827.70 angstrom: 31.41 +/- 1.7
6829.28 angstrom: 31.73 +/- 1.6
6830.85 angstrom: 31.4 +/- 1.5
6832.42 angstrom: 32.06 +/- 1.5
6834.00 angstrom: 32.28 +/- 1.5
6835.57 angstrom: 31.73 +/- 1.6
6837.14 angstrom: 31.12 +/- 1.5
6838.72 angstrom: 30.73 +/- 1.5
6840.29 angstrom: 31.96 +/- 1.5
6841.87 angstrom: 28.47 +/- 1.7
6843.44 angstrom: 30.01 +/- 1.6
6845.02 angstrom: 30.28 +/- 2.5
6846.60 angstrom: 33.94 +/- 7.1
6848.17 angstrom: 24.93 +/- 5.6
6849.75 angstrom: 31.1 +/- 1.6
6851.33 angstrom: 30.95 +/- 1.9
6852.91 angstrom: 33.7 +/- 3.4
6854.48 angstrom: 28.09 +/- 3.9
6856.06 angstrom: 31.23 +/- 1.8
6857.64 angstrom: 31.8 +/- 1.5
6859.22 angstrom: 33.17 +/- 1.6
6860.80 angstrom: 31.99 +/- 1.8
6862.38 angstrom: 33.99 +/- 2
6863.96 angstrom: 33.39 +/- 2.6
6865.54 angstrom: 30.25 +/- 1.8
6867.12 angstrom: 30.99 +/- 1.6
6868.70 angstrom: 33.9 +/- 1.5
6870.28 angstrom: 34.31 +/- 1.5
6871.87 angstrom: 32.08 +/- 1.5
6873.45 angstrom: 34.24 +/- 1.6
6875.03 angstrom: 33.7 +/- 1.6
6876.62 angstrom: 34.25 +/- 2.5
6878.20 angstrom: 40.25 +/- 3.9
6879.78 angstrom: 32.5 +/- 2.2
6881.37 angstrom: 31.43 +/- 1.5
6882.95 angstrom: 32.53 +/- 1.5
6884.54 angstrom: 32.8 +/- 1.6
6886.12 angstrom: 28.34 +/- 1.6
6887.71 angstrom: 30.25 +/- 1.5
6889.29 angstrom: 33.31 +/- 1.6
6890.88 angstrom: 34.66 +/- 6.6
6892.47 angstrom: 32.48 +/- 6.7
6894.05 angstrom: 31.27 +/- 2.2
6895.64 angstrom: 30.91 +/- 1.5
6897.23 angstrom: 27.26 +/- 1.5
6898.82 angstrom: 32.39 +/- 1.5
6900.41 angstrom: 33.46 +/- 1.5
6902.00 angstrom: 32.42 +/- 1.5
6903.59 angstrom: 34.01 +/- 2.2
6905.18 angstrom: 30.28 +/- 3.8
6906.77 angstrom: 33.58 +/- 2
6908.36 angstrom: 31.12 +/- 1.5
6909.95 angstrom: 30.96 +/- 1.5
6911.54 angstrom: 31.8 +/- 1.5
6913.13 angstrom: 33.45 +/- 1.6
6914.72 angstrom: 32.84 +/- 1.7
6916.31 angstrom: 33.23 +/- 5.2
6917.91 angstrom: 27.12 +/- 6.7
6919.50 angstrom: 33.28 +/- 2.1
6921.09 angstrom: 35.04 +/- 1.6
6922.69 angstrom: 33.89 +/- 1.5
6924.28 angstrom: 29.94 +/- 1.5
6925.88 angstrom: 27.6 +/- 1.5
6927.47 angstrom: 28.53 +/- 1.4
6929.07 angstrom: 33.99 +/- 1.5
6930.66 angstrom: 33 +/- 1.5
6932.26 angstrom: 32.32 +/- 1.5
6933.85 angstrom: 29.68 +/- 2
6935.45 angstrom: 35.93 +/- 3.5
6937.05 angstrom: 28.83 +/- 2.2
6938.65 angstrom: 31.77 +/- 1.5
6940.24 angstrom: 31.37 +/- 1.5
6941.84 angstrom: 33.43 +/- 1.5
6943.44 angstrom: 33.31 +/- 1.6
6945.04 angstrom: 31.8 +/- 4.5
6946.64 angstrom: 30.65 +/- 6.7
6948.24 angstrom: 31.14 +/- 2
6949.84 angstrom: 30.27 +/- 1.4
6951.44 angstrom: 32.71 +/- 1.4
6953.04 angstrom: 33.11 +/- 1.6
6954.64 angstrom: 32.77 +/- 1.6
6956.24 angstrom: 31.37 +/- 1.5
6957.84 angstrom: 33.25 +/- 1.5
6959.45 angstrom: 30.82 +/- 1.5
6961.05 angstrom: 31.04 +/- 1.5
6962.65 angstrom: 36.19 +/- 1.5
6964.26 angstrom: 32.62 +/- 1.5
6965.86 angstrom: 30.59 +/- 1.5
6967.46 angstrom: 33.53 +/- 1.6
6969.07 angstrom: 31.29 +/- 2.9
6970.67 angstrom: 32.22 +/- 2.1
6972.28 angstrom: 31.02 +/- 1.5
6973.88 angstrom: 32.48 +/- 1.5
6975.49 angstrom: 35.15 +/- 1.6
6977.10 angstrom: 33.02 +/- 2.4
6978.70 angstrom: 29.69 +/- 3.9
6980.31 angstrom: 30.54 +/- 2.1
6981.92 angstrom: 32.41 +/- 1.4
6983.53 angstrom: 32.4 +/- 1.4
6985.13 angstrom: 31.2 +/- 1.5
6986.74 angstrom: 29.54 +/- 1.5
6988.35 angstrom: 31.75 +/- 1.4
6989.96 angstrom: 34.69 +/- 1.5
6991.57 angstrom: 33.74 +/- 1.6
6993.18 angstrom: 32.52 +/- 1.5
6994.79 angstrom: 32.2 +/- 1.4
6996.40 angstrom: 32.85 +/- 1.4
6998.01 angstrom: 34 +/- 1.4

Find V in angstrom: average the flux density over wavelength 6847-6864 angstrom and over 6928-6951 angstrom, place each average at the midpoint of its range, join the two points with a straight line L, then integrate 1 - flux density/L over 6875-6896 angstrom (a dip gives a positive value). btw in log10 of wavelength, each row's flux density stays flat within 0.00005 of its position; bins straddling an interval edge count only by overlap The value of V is -0.8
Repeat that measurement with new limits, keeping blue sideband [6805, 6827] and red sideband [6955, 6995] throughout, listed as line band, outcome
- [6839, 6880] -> -0.9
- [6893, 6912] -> 0.0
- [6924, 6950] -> 0.4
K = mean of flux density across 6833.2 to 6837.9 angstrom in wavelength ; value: 31.7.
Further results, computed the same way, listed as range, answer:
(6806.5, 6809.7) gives 33.5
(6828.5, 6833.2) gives 31.8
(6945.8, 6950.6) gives 30.7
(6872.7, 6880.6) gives 35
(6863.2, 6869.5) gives 32.2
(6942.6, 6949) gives 31.7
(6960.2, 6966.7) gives 32.6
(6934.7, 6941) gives 32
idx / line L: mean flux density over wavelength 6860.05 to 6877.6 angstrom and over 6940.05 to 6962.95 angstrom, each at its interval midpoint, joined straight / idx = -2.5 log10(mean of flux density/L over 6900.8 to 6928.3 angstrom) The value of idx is 0.028 mag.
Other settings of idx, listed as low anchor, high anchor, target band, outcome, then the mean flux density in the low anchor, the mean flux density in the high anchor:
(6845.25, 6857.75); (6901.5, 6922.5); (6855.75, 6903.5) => -0.04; 30.6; 32.3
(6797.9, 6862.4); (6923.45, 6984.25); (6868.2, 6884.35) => -0.08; 31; 31.9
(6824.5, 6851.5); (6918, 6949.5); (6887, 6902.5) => -0.01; 31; 31.7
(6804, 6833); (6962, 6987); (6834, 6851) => 0.03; 31.2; 32.1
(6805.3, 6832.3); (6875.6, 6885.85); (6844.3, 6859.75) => 0.06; 31.2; 33.7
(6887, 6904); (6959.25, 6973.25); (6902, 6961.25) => 0.01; 32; 32.2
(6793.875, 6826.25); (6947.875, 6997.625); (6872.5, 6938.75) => -0.01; 31.1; 32.2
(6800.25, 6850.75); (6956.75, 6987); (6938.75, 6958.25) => -0.01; 31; 32.1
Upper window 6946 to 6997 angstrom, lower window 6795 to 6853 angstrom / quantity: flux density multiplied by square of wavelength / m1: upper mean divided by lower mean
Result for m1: 1.08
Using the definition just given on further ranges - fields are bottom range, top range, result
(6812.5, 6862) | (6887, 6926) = 1.05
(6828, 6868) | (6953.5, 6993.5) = 1.07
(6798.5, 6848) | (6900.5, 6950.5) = 1.06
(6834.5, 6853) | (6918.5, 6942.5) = 1.07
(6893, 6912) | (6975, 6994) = 1.04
